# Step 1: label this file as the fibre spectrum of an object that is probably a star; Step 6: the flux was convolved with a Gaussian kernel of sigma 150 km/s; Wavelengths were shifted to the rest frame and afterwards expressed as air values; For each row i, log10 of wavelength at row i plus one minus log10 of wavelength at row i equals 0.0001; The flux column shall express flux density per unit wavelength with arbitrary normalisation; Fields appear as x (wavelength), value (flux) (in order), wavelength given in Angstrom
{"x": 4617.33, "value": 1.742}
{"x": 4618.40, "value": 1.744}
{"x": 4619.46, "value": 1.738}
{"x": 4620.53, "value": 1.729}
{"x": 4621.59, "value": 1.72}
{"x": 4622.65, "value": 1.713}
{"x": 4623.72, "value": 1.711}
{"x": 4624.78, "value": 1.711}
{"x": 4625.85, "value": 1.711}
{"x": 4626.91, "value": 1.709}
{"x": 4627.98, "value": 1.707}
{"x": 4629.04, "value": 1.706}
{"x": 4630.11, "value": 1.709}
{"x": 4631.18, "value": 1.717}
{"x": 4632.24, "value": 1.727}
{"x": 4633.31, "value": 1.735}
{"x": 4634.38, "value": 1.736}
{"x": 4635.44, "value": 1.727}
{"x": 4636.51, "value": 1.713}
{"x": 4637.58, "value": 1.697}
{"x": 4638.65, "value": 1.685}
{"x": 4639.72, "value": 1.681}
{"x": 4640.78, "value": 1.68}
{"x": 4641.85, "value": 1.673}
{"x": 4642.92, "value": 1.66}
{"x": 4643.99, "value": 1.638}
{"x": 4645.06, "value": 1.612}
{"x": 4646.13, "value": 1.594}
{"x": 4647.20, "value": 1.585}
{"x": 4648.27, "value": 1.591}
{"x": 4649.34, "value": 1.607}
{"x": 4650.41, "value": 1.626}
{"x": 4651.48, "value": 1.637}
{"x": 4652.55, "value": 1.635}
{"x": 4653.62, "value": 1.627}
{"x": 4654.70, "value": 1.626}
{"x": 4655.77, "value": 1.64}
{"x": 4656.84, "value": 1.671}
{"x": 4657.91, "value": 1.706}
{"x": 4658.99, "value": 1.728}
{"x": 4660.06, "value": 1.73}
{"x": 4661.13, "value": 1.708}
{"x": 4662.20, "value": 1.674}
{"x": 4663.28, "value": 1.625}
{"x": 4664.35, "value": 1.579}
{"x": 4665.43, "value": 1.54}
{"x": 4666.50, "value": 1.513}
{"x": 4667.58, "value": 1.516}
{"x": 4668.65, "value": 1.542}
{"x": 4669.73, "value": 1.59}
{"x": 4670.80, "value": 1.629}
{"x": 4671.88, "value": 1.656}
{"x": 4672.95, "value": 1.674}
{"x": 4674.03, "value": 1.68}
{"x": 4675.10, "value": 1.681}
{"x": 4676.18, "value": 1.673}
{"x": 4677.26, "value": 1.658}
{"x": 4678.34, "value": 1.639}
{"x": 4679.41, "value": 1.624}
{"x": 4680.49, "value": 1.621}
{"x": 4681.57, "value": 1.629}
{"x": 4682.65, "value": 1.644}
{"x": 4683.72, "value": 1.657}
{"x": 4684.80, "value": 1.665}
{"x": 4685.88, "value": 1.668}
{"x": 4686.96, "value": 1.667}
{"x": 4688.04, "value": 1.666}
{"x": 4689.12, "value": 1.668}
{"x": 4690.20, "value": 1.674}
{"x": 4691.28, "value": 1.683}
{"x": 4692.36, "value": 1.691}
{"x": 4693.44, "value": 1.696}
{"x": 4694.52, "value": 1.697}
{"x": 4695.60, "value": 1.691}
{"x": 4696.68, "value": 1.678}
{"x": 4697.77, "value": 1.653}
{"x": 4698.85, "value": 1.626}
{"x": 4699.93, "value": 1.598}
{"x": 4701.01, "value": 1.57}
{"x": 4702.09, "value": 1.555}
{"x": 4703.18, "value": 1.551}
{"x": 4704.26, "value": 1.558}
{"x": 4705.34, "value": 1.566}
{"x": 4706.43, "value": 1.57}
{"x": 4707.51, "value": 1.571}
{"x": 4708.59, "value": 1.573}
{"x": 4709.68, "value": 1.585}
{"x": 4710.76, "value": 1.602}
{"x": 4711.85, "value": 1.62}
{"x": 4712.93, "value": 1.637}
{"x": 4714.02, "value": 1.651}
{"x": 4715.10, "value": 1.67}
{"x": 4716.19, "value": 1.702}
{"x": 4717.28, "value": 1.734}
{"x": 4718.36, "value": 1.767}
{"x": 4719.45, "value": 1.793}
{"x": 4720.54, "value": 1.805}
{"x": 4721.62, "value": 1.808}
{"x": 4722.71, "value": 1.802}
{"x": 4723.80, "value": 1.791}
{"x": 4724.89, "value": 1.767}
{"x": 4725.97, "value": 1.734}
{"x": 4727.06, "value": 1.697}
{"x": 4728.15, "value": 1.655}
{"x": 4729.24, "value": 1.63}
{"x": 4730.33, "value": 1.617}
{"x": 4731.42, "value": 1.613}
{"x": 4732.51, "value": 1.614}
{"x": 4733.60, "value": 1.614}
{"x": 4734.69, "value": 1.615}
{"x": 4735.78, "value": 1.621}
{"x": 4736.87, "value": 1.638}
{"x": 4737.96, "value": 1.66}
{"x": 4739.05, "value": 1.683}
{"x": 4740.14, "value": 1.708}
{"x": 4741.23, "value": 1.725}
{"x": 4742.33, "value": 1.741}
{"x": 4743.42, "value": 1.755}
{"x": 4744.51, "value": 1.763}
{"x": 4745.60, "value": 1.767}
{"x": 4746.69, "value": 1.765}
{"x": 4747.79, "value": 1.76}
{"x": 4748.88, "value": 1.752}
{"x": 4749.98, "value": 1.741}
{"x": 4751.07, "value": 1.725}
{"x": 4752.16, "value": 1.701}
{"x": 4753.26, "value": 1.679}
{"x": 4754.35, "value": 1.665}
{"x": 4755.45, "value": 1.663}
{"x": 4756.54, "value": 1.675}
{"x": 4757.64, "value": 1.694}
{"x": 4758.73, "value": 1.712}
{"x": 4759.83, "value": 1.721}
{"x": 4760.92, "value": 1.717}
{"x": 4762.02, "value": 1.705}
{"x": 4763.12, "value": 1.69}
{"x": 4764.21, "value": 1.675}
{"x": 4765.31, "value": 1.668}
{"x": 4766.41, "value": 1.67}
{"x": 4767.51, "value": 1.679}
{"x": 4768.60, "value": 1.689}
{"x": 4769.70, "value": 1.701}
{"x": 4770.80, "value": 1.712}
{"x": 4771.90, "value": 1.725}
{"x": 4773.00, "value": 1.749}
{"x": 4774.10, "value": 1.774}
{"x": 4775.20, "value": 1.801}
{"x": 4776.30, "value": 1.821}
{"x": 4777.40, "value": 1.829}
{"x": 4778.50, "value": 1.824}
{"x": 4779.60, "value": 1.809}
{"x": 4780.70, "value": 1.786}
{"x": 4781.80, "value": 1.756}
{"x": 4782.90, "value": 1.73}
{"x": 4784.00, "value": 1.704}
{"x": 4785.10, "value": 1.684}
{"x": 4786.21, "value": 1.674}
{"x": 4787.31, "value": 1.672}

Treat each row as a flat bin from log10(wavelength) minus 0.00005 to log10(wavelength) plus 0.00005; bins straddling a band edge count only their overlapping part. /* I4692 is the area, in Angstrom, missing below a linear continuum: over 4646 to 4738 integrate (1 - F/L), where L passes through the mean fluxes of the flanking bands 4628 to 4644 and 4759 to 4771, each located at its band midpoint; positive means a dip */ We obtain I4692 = 2.7 Angstrom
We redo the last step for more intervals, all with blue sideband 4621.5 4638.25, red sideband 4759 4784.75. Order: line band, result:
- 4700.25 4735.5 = 1.4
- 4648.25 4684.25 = 1.8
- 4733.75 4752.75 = 0.2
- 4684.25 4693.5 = 0.3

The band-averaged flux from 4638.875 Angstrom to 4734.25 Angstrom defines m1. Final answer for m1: 1.65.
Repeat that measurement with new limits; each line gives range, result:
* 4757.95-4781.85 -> 1.74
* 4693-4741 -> 1.66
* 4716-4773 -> 1.71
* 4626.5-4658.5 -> 1.67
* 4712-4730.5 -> 1.72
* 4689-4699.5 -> 1.68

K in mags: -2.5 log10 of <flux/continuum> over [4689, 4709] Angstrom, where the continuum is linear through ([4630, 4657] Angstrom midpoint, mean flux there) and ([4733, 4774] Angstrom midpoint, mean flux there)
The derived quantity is 0.04 mag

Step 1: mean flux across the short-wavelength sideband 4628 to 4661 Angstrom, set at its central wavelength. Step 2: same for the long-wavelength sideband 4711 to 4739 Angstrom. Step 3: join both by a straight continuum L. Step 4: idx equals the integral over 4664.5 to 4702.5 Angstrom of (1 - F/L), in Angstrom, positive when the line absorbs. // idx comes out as 0.96 Angstrom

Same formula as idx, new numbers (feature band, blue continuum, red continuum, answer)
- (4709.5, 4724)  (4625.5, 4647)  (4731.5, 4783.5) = -0.1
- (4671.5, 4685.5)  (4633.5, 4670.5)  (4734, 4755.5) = 0.1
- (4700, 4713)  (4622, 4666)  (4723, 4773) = 0.8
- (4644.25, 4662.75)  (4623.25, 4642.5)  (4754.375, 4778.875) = 0.7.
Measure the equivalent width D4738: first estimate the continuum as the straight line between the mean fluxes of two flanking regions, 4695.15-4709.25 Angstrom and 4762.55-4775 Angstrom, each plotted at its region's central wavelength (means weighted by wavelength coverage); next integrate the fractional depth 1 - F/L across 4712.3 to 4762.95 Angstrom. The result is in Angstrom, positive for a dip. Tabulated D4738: -1.6 Angstrom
